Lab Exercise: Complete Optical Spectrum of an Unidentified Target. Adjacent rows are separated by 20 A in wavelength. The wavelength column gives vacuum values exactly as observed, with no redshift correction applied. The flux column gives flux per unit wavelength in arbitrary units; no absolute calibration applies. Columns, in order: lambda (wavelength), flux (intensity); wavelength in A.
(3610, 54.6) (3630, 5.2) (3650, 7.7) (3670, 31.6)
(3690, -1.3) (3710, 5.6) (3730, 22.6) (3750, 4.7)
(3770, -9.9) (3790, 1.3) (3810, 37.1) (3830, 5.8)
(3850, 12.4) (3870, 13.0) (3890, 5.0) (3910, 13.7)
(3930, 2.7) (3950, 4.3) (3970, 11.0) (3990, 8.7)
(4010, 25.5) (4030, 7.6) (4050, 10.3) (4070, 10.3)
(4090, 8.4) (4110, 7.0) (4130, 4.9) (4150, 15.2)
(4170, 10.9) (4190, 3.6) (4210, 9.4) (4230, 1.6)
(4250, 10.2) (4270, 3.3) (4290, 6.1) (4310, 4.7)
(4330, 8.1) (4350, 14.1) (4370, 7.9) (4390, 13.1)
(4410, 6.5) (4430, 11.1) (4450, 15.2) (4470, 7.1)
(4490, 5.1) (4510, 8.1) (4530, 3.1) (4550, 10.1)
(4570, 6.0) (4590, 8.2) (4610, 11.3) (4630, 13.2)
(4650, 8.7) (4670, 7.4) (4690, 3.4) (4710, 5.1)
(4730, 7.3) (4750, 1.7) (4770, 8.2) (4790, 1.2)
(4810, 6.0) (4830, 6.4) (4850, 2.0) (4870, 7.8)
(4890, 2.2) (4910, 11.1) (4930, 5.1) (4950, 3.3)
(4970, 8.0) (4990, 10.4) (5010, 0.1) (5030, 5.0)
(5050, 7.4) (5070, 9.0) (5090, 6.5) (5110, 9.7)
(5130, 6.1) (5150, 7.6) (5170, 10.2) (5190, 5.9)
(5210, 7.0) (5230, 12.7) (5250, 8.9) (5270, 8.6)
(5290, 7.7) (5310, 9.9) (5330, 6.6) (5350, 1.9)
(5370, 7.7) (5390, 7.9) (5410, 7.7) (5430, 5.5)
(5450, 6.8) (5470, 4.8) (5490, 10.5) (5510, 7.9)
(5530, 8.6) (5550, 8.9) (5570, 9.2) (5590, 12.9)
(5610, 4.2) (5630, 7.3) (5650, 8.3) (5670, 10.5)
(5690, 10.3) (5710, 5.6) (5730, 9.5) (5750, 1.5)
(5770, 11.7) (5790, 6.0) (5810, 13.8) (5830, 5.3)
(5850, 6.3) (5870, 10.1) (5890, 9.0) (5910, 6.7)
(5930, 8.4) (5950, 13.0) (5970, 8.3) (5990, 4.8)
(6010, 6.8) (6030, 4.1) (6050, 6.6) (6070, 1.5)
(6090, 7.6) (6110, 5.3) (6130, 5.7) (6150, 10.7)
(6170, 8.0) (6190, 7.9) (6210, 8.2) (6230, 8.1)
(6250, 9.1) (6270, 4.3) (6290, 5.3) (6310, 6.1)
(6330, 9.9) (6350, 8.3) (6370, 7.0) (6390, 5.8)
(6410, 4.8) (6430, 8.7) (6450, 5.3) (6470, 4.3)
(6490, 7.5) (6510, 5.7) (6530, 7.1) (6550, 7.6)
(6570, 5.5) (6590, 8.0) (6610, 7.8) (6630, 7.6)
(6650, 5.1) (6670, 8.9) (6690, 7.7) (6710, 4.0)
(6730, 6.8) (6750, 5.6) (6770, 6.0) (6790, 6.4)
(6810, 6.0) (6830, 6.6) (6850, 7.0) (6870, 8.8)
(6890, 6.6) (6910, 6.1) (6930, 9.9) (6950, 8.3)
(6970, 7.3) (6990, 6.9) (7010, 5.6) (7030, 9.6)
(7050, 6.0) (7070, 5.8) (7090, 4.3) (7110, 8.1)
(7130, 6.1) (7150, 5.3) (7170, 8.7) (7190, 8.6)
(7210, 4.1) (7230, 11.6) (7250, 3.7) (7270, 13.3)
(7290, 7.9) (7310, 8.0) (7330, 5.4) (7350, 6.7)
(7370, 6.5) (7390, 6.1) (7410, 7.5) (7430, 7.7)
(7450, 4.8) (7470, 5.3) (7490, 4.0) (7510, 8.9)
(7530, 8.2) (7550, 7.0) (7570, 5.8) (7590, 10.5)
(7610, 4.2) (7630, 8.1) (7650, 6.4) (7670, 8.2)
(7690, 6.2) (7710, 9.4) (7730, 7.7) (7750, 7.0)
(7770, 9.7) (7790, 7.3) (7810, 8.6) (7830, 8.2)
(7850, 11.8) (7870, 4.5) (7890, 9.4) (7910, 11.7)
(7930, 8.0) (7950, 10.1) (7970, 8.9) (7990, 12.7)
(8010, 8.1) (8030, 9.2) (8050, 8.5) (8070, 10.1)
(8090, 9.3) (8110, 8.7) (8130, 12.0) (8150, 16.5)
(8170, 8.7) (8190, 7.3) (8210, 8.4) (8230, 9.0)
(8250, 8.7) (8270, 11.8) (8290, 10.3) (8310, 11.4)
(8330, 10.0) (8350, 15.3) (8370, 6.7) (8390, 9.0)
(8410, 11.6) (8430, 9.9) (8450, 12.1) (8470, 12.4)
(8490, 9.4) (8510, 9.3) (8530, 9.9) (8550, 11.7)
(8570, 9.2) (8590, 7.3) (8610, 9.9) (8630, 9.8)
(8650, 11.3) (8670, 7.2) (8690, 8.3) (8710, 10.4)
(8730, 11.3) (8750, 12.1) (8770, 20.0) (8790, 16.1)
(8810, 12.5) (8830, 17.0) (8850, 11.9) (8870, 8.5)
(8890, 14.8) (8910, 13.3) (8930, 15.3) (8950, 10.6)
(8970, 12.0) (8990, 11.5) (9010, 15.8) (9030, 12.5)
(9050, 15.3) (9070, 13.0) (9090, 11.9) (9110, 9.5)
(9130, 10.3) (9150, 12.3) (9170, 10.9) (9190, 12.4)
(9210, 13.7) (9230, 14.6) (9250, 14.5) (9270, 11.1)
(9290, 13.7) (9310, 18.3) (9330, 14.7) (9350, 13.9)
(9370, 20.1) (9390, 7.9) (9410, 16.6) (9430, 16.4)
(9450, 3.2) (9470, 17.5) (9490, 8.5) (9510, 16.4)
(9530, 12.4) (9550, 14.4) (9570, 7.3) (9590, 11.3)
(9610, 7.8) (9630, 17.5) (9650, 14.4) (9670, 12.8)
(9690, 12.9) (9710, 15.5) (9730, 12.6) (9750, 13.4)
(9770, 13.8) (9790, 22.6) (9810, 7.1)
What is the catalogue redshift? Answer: 1.18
